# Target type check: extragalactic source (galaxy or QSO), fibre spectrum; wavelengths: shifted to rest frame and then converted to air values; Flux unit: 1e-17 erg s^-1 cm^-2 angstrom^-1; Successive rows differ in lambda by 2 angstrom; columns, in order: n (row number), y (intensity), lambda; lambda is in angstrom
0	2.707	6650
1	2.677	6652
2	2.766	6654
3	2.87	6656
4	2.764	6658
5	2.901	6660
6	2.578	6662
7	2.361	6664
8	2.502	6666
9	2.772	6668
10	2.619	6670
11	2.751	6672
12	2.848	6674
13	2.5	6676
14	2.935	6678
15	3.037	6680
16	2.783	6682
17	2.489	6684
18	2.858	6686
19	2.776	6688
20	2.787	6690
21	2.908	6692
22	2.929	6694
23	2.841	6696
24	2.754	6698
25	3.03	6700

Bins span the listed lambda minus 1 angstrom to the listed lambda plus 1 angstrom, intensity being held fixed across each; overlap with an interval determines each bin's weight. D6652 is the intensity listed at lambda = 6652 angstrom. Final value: 2.677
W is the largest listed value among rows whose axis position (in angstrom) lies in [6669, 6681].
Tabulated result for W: 3.037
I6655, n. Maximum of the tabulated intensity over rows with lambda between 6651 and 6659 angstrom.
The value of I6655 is 2.87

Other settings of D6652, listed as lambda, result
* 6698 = 2.754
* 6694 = 2.929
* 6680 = 3.037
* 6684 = 2.489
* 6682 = 2.783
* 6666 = 2.502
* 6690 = 2.787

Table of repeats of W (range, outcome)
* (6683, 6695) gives 2.929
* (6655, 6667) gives 2.901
